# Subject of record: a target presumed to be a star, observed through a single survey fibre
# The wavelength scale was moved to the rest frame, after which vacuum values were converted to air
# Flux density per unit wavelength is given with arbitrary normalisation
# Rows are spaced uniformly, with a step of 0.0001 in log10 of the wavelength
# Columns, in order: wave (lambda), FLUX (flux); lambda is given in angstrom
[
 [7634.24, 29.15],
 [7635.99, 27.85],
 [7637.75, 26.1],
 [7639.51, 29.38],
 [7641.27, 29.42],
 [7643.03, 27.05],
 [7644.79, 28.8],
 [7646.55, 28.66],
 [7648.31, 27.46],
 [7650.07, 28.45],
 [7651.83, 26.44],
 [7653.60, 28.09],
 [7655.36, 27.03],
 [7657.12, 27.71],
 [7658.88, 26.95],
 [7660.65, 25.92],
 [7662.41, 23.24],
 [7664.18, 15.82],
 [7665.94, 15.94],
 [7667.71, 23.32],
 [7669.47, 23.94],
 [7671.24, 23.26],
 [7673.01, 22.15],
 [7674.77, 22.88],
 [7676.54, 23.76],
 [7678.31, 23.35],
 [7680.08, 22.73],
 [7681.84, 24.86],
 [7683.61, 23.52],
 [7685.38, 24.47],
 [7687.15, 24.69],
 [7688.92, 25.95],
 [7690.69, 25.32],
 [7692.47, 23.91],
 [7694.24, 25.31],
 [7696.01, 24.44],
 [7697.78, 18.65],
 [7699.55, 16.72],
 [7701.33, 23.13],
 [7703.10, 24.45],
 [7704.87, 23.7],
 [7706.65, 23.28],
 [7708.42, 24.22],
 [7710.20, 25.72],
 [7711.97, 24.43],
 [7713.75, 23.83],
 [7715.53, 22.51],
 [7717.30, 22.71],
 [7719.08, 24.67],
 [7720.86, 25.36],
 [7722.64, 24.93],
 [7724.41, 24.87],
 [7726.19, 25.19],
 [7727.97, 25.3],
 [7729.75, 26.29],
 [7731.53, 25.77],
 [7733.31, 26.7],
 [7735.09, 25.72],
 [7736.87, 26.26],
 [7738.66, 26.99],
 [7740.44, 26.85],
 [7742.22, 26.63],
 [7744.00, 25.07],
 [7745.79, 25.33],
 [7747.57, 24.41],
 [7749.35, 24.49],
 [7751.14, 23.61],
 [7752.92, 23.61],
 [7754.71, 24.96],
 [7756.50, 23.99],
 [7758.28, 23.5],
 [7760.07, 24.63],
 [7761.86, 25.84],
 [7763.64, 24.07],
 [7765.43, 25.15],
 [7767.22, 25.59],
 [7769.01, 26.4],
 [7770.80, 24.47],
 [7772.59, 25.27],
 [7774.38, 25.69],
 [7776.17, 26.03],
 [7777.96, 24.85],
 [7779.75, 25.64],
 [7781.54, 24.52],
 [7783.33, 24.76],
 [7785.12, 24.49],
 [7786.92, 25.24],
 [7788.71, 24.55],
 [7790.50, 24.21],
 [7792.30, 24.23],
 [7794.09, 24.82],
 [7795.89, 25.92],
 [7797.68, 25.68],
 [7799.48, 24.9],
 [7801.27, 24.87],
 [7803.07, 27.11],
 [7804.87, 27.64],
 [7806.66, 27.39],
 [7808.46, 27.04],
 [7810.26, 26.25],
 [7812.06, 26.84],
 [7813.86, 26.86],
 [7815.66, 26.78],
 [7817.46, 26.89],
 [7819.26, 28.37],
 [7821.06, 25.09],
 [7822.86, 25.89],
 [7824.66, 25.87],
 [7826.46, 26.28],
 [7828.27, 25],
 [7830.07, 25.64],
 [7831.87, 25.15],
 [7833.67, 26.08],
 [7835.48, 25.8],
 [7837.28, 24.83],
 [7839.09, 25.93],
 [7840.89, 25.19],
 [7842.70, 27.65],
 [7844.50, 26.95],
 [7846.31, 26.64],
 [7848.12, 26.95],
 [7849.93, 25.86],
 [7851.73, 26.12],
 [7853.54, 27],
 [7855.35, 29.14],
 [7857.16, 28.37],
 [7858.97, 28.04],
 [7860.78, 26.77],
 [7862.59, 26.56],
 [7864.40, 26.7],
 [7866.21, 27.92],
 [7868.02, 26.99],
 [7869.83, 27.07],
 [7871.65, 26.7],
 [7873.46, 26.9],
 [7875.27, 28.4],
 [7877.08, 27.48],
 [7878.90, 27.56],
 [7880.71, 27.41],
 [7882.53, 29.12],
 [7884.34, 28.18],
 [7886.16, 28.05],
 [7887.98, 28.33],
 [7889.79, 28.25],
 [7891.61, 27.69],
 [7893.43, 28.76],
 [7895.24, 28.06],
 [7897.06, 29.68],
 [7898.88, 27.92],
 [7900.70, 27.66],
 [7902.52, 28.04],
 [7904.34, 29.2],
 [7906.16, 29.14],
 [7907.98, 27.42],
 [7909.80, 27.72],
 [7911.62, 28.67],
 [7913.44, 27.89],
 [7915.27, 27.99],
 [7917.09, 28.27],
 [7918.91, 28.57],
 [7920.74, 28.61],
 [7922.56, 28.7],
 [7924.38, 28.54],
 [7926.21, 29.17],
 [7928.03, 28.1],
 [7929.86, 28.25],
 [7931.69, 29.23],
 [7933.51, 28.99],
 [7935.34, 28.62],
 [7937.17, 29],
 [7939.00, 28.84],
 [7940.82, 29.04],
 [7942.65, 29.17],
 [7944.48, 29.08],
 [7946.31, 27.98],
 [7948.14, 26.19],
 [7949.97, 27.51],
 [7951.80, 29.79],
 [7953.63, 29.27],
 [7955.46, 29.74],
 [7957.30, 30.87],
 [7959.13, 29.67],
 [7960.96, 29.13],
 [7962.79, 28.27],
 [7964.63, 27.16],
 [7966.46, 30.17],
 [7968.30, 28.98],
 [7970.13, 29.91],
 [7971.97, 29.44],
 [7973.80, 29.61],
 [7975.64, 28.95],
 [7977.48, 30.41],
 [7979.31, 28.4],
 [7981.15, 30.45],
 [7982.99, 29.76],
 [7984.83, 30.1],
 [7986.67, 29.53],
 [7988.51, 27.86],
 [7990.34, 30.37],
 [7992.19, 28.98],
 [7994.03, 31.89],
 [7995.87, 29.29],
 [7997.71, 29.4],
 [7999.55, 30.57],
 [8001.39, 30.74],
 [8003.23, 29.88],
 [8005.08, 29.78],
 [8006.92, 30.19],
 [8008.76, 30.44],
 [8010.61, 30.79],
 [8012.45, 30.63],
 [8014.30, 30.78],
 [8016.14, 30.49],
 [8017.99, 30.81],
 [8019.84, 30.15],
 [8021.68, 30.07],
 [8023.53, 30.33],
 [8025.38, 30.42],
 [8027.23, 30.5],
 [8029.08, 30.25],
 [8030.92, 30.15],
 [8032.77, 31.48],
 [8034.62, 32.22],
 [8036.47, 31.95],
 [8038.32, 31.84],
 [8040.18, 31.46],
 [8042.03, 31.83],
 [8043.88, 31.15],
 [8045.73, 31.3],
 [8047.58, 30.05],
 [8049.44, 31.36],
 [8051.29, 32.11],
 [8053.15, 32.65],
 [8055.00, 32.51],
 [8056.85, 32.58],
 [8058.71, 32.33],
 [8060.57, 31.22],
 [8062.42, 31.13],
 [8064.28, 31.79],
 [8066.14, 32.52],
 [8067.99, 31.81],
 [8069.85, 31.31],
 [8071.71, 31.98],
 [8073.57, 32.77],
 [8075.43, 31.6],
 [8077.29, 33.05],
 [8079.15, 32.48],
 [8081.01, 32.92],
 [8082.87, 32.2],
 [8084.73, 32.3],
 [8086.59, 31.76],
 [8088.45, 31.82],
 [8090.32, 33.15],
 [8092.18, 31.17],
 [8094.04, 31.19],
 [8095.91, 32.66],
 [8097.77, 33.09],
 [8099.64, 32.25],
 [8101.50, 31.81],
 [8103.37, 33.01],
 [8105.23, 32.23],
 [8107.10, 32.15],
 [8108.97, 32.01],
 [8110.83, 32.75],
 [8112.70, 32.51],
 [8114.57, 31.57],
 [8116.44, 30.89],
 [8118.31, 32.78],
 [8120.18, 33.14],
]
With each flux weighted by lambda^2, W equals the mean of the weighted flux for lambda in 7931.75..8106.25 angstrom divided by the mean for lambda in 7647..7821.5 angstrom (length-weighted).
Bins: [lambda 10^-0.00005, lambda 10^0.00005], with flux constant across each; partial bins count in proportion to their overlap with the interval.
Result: 1.33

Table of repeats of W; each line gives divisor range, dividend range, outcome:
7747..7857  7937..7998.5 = 1.19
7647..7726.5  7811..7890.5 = 1.17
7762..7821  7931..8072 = 1.24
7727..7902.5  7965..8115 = 1.25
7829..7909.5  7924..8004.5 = 1.09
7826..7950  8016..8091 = 1.19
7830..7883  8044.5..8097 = 1.25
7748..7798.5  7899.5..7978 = 1.21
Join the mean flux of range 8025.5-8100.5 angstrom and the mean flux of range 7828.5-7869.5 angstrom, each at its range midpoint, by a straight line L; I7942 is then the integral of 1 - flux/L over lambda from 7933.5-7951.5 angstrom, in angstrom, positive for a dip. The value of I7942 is 0.28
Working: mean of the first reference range 26.6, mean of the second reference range 31.8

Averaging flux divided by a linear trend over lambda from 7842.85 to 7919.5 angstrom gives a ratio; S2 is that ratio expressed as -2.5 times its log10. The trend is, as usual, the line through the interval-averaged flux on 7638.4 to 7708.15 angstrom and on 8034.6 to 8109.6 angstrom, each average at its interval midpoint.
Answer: 0.02 mag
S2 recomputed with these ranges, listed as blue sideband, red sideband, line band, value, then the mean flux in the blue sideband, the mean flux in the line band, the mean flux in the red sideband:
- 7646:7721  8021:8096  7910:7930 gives 0.02 mag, 24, 28.4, 31.7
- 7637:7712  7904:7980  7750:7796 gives 0.05 mag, 24.5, 24.8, 28.8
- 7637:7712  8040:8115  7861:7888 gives 0.03 mag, 24.5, 27.5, 32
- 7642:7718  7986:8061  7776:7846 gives 0.04 mag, 24.2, 25.8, 30.8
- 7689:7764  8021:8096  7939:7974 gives 0.02 mag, 24.5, 29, 31.7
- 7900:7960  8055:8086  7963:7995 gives 0.01 mag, 28.6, 29.5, 32.1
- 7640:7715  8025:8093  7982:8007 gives 0.02 mag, 24.4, 29.9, 31.8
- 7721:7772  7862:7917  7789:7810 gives 0.02 mag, 25.2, 25.8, 27.9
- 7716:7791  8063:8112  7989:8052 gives 0.00 mag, 25.1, 30.7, 32.2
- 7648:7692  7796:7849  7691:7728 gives 0.05 mag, 24.2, 23.7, 26.3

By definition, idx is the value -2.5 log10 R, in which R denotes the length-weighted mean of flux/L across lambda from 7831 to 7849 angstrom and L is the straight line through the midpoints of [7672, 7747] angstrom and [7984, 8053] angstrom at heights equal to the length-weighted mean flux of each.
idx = 0.04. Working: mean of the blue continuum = 24.3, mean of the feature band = 26.1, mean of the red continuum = 30.6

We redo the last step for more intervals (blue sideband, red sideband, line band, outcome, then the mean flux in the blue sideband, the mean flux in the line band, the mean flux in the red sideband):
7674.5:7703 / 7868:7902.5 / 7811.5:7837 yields 0.015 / 23.4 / 26.1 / 27.9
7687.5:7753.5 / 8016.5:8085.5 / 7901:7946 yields 0.010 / 24.5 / 28.6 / 31.6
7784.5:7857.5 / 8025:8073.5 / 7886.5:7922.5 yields -0.008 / 26.1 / 28.3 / 31.6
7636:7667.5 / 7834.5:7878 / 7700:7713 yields 0.103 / 26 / 23.9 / 26.9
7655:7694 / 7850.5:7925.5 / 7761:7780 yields 0.009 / 23.7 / 25.4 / 27.9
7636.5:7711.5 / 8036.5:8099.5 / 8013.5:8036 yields 0.017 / 24.5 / 30.7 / 32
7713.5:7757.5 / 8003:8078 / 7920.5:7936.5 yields 0.011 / 25.1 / 28.7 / 31.3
